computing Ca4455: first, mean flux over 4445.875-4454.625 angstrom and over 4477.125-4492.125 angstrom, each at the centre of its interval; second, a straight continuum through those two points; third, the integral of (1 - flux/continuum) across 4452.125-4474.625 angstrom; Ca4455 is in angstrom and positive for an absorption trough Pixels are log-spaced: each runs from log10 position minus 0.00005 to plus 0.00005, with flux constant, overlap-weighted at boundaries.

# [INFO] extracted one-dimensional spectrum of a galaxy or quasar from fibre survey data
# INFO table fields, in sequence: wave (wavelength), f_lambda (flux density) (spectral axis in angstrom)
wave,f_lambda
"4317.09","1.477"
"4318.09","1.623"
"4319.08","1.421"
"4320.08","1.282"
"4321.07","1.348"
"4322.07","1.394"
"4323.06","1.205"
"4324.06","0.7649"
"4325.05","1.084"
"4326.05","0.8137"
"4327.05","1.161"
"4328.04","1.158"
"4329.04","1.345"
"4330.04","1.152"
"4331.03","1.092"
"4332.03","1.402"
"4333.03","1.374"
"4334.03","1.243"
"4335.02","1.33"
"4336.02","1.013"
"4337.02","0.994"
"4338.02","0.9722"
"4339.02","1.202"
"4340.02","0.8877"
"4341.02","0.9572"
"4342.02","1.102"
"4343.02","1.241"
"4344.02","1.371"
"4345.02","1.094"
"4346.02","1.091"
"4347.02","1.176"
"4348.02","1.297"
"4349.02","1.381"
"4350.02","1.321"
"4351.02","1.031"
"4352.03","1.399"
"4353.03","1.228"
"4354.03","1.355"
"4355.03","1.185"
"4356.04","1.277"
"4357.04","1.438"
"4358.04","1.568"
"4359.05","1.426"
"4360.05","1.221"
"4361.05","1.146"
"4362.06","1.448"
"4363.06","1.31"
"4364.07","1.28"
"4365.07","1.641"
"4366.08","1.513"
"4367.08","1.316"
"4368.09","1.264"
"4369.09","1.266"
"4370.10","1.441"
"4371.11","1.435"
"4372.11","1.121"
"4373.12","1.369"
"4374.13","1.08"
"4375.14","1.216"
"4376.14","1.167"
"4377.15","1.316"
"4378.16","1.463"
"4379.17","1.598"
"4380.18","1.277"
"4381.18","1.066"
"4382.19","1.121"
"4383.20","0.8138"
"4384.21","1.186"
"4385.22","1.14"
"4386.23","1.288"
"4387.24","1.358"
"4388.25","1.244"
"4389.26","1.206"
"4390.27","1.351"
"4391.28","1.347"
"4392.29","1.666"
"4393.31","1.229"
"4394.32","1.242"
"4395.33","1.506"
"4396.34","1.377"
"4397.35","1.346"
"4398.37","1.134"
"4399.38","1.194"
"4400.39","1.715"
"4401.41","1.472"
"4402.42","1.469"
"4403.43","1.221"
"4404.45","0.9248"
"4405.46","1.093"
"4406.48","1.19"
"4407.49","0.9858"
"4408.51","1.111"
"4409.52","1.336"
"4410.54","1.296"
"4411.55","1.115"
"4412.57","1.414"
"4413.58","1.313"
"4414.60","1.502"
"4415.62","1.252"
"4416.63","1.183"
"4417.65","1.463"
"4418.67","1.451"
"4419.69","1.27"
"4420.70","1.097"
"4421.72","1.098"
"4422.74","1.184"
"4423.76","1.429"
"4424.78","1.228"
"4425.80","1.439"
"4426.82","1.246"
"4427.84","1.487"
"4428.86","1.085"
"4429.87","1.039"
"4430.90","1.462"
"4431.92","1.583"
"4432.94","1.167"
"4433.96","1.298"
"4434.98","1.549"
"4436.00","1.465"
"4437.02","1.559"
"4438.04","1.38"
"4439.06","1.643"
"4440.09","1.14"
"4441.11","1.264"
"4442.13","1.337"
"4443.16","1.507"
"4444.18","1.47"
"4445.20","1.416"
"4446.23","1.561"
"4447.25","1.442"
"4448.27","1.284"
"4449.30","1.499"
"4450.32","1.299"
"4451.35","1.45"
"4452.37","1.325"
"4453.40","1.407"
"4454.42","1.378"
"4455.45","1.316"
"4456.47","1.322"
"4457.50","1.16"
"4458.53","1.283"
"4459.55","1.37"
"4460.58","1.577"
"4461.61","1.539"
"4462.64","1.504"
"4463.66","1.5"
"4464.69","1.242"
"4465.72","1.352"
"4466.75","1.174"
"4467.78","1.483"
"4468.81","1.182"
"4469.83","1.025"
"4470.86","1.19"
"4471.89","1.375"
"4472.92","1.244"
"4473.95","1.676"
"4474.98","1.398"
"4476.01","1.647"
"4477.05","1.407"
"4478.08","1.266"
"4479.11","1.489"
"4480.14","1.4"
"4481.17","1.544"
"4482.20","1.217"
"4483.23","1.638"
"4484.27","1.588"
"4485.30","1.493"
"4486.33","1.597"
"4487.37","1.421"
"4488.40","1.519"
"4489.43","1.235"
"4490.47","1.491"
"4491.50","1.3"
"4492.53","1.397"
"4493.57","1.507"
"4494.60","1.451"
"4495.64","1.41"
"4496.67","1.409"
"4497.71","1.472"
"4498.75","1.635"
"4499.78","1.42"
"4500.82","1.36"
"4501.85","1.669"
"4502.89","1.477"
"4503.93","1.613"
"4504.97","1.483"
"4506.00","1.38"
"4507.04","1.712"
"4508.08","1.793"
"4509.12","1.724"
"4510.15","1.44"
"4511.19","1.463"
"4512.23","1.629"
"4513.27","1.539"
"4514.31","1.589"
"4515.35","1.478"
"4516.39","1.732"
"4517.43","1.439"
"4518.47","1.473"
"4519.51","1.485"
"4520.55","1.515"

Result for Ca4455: 1.1 angstrom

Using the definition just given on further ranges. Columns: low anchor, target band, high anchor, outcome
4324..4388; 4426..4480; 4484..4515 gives 1.64 angstrom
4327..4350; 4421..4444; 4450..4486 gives -0.25 angstrom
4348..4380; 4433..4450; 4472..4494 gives -0.13 angstrom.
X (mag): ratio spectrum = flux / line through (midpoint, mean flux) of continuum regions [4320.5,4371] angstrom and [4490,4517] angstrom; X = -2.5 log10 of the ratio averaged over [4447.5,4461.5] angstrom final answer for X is 0.052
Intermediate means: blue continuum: 1.24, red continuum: 1.52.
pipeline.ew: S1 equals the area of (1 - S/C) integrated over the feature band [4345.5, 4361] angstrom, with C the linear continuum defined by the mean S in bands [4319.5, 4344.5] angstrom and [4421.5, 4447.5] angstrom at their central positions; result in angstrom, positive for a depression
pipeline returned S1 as -1.14 angstrom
